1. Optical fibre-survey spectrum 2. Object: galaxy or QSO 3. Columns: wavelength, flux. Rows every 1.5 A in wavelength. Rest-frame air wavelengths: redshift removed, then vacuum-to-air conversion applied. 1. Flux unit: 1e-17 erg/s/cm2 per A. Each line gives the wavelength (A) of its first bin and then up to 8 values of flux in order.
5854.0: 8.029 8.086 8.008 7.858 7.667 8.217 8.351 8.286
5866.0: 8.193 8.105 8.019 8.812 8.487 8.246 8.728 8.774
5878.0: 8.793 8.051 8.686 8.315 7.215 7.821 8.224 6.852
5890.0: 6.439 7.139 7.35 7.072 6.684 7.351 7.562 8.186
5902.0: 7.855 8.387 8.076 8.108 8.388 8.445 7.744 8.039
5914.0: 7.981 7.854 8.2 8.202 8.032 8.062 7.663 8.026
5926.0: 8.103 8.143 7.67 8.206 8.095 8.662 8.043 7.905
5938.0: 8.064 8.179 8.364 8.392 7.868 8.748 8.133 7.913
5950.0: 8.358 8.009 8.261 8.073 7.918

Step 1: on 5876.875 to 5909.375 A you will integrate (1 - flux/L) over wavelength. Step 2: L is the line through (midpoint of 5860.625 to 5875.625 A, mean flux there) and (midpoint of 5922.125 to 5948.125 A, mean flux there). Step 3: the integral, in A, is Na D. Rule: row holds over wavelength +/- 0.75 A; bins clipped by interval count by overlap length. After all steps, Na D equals 1.9 A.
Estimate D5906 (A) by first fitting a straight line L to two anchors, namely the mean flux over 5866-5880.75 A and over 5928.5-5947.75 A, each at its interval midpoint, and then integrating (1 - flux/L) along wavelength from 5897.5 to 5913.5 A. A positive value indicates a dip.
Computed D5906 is 0.5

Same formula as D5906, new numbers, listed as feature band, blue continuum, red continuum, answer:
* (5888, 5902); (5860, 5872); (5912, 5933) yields 1.6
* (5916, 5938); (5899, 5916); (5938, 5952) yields 0.2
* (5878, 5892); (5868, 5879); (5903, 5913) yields 1.2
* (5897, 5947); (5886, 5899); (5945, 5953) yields -2.4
